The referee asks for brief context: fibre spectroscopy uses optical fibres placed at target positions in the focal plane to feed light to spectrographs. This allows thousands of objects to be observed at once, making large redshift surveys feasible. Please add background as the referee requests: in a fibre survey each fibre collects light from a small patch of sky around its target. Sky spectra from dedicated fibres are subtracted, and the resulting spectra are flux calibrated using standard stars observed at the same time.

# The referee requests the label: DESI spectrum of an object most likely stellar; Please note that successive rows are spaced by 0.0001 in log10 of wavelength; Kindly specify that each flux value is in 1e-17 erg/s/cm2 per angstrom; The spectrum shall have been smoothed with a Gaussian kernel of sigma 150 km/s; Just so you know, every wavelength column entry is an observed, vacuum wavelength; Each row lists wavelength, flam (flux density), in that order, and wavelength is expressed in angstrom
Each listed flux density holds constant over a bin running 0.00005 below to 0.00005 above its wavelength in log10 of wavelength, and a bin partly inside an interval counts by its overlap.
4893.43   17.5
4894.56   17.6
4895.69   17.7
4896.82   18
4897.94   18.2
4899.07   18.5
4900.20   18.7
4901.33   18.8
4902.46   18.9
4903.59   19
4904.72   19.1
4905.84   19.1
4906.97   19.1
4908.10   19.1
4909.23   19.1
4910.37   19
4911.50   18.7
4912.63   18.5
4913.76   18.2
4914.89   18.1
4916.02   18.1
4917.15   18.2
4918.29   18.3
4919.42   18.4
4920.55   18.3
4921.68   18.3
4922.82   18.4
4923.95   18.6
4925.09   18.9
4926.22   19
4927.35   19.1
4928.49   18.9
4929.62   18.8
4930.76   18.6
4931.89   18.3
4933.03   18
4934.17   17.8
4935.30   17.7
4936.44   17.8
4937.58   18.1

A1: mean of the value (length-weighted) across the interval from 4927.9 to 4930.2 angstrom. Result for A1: 18.8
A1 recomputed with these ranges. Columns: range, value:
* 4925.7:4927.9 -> 19.1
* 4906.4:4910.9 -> 19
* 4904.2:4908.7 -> 19.1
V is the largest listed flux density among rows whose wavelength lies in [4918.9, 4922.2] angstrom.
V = 18.4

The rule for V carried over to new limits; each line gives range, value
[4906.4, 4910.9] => 19.1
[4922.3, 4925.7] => 18.9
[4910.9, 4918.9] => 18.7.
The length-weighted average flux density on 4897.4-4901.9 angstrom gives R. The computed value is 18.5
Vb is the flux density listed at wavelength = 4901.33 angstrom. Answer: 18.8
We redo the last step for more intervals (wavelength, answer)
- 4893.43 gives 17.5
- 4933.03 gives 18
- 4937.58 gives 18.1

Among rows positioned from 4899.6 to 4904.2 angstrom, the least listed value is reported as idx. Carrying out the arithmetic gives 18.7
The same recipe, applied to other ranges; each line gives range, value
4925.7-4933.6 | 18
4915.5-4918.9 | 18.1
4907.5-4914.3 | 18.2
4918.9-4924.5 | 18.3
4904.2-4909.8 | 19.1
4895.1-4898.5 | 17.7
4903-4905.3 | 19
